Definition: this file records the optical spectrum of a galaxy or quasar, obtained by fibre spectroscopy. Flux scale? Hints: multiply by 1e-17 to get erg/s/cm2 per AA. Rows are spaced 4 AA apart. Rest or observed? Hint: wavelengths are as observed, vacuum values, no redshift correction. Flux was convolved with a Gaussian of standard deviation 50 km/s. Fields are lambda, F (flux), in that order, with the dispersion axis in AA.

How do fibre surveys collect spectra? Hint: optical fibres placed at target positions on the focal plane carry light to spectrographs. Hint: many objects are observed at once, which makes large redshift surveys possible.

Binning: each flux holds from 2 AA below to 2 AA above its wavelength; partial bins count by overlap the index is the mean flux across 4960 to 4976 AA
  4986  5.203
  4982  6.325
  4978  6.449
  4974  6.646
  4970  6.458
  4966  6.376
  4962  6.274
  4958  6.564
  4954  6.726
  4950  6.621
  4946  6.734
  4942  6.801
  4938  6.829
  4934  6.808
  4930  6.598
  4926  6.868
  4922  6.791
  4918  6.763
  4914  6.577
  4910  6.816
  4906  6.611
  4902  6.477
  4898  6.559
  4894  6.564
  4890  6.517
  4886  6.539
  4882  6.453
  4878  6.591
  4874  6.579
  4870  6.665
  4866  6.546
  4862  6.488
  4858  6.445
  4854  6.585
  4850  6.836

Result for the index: 6.44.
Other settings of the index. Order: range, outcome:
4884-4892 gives 6.53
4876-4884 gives 6.52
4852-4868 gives 6.52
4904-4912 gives 6.71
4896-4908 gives 6.55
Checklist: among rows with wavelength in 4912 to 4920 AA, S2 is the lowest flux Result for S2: 6.577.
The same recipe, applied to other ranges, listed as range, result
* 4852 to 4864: 6.445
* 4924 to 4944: 6.598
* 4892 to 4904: 6.477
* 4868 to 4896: 6.453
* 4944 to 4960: 6.564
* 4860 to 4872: 6.488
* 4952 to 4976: 6.274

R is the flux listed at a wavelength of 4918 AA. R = 6.763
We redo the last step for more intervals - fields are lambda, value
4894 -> 6.564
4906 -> 6.611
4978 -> 6.449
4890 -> 6.517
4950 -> 6.621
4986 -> 5.203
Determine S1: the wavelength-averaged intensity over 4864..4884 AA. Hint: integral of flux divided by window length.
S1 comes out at 6.57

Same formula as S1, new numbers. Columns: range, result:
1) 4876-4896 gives 6.53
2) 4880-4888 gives 6.5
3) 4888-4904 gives 6.53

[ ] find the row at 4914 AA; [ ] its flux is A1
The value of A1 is 6.577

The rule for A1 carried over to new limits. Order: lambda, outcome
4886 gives 6.539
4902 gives 6.477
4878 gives 6.591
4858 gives 6.445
